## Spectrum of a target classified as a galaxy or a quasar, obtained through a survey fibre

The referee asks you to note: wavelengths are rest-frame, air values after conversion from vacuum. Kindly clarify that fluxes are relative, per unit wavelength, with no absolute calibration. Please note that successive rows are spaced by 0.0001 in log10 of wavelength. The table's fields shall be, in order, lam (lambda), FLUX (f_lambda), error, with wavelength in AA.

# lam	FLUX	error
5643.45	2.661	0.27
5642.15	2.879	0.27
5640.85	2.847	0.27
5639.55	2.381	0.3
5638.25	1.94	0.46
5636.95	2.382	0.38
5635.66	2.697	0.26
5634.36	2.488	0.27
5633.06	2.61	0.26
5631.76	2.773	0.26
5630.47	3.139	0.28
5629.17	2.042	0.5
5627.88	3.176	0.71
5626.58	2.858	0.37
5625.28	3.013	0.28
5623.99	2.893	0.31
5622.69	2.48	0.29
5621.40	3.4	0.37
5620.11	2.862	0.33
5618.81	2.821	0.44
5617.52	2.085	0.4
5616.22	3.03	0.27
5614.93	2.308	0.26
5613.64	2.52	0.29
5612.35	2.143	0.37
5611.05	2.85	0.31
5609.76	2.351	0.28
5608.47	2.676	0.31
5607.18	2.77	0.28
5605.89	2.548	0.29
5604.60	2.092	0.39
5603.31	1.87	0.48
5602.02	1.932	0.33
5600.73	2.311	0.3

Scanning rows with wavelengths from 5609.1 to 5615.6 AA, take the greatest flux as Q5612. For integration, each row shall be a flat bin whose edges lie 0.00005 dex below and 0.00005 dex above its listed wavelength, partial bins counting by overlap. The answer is 2.85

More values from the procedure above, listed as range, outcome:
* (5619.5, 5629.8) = 3.4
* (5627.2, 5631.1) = 3.176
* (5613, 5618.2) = 3.03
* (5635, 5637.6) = 2.697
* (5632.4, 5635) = 2.61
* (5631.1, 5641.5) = 2.847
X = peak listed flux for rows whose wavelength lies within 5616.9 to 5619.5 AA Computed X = 2.821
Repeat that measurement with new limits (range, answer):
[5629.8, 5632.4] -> 3.139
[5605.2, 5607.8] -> 2.77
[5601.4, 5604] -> 1.932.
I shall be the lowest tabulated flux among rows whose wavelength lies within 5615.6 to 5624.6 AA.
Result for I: 2.085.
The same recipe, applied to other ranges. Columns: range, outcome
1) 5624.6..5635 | 2.042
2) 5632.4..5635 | 2.488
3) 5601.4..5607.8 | 1.87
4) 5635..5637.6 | 2.382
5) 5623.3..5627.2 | 2.858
